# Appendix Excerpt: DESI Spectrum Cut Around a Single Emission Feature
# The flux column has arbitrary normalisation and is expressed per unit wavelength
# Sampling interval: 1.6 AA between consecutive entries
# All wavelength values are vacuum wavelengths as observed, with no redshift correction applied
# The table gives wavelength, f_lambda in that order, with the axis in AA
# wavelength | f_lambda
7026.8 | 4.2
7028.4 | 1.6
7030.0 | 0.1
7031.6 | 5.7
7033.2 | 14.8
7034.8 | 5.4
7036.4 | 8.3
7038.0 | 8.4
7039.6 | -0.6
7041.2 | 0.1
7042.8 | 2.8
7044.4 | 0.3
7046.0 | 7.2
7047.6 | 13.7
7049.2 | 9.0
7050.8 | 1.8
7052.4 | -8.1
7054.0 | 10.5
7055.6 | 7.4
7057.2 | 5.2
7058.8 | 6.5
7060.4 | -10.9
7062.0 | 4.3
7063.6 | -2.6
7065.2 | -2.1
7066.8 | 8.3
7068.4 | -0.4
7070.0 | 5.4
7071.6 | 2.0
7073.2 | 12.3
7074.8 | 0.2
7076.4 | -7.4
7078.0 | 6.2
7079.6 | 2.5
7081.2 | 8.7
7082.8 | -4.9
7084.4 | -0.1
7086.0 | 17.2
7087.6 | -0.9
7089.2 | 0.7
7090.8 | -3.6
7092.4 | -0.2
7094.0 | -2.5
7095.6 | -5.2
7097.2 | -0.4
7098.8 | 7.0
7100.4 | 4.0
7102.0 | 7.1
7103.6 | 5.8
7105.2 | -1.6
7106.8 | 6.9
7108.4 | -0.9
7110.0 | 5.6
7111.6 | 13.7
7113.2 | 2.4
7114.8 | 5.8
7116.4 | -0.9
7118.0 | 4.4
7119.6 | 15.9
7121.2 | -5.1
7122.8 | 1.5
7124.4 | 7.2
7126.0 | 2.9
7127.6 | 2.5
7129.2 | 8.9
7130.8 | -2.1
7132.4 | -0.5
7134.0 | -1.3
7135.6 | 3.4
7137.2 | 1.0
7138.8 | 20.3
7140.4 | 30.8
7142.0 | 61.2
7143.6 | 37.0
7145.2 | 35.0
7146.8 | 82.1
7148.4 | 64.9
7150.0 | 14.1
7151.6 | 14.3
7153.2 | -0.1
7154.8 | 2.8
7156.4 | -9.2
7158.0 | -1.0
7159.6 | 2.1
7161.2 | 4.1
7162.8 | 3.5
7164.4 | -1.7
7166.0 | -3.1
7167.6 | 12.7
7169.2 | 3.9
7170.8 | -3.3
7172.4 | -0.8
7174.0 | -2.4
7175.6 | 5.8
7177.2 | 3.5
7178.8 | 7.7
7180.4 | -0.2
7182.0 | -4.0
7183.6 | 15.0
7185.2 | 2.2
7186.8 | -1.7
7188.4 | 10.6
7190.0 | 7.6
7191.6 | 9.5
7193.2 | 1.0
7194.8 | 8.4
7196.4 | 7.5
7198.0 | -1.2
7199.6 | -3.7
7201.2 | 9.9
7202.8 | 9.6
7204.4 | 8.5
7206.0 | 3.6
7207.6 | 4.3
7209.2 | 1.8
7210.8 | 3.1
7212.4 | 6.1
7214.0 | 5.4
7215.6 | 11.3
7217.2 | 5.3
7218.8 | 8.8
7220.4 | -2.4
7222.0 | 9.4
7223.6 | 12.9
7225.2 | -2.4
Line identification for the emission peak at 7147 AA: [O II]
